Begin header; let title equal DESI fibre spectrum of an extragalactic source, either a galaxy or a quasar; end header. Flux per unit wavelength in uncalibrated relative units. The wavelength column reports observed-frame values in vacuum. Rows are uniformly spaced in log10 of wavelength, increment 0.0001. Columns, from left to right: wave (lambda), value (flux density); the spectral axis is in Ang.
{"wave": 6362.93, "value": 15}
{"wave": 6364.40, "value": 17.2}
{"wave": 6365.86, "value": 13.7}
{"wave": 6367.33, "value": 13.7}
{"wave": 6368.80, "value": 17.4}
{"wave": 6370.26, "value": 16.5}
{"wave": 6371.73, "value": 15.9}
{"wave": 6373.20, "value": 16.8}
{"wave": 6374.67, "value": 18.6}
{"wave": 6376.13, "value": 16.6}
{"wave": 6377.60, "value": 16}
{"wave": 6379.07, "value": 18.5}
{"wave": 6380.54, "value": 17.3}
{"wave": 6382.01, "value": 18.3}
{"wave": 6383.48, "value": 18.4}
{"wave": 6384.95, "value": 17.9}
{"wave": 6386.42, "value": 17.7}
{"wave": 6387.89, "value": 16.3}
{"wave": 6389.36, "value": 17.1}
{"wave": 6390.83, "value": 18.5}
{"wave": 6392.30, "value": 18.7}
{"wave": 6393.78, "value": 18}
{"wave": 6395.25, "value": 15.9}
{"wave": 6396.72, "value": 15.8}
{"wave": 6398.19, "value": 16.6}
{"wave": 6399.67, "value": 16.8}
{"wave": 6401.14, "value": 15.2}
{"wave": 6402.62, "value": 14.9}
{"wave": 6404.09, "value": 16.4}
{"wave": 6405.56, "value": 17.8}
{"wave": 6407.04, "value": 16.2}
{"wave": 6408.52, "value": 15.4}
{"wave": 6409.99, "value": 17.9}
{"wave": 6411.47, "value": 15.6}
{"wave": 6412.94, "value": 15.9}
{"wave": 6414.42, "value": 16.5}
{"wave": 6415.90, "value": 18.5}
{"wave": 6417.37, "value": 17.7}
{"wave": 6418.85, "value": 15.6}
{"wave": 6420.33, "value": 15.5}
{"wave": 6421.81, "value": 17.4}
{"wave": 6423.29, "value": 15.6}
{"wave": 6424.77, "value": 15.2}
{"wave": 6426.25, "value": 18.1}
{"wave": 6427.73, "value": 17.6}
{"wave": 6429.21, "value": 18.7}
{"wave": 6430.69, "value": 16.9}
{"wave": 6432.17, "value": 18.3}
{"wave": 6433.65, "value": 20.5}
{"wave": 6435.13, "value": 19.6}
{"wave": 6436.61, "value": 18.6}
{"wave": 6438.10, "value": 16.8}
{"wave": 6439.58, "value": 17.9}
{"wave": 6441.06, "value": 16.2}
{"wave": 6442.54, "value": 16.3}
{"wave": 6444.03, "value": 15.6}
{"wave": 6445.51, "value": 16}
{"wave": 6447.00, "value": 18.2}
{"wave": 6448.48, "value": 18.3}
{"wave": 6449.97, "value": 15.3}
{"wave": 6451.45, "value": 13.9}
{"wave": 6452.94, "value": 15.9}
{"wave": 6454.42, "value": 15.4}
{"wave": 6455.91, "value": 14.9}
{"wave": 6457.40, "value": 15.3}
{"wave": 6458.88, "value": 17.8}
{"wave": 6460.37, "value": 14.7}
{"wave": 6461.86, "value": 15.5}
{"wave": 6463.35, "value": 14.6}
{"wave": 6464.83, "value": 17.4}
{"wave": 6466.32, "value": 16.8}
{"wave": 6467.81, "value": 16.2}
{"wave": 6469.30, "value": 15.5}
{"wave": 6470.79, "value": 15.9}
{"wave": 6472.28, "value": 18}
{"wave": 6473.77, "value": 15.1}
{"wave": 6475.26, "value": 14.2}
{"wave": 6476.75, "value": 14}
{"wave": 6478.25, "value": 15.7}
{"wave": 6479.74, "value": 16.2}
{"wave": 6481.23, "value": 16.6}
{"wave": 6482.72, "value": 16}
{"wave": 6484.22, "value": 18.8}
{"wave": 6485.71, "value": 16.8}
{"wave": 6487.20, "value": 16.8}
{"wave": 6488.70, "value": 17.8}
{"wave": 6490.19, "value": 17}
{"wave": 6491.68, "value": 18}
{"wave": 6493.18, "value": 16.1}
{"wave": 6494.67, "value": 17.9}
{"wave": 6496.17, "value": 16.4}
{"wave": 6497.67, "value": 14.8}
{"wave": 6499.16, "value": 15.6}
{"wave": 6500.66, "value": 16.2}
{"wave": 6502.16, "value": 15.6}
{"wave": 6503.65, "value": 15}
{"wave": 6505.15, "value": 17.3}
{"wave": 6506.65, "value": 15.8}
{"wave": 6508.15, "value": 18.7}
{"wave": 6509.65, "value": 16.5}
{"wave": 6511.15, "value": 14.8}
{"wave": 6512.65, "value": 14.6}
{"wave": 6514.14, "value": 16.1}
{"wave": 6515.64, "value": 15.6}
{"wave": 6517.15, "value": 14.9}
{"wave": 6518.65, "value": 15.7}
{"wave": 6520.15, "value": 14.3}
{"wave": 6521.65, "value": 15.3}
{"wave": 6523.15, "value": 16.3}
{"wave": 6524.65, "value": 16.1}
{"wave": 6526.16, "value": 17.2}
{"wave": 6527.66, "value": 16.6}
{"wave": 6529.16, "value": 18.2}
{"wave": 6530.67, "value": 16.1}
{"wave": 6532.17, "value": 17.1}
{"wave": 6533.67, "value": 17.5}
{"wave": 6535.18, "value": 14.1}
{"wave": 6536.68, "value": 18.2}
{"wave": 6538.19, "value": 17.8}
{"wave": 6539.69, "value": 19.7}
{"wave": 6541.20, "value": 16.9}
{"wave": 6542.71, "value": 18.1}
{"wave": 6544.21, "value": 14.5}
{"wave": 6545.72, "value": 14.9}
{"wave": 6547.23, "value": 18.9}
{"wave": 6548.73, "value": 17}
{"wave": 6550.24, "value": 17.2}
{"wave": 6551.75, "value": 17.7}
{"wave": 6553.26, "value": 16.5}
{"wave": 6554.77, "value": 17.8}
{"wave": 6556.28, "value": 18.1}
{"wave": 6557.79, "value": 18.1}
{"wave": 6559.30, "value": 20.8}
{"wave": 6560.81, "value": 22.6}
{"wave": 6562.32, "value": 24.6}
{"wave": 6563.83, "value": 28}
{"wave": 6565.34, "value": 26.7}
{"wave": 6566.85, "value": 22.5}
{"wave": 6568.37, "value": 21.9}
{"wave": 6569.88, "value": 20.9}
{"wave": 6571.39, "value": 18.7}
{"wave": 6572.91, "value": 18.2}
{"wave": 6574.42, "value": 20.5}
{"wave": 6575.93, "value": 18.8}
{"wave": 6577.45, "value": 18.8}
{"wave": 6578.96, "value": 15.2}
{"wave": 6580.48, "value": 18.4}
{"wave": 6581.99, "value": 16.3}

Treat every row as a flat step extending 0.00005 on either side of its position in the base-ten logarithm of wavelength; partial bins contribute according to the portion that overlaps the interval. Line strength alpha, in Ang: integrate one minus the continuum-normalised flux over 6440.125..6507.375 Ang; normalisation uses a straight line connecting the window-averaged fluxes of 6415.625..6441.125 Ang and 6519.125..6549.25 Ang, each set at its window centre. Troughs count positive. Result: 3.9 Ang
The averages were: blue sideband 17.5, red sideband 16.7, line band 16.2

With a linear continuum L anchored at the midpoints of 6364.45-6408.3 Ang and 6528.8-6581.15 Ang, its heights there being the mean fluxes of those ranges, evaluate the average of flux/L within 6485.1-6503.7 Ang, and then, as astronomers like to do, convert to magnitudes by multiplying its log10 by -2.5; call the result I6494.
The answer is 0.10 mag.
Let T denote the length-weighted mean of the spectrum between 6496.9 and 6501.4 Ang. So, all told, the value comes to 15.5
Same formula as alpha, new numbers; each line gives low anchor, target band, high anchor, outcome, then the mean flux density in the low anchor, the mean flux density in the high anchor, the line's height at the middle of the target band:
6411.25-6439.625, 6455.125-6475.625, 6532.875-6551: 1.6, 17.3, 17.1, 17.2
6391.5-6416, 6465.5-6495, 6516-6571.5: 1.8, 16.5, 18.3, 17.5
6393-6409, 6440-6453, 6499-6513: 0.0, 16.3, 16.1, 16.2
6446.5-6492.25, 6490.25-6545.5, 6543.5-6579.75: 4.8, 16.2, 19.5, 18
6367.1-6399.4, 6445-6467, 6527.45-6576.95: 2.4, 17.2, 19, 17.9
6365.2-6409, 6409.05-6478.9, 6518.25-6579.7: 3.3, 16.8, 18.4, 17.3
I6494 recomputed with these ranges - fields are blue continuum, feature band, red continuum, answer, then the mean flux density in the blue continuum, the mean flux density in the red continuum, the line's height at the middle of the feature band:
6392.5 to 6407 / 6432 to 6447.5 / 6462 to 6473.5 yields -0.081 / 16.5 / 16.3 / 16.3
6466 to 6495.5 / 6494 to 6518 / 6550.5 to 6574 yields 0.117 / 16.5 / 20.8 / 17.8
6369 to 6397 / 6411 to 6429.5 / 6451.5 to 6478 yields -0.010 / 17.3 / 15.7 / 16.6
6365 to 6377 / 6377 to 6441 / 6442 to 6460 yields -0.069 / 16.2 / 16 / 16.1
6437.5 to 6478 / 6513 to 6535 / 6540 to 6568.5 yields 0.146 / 16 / 19.6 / 18.4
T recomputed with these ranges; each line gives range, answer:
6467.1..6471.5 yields 15.9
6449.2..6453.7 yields 15.1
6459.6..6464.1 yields 15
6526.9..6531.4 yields 17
